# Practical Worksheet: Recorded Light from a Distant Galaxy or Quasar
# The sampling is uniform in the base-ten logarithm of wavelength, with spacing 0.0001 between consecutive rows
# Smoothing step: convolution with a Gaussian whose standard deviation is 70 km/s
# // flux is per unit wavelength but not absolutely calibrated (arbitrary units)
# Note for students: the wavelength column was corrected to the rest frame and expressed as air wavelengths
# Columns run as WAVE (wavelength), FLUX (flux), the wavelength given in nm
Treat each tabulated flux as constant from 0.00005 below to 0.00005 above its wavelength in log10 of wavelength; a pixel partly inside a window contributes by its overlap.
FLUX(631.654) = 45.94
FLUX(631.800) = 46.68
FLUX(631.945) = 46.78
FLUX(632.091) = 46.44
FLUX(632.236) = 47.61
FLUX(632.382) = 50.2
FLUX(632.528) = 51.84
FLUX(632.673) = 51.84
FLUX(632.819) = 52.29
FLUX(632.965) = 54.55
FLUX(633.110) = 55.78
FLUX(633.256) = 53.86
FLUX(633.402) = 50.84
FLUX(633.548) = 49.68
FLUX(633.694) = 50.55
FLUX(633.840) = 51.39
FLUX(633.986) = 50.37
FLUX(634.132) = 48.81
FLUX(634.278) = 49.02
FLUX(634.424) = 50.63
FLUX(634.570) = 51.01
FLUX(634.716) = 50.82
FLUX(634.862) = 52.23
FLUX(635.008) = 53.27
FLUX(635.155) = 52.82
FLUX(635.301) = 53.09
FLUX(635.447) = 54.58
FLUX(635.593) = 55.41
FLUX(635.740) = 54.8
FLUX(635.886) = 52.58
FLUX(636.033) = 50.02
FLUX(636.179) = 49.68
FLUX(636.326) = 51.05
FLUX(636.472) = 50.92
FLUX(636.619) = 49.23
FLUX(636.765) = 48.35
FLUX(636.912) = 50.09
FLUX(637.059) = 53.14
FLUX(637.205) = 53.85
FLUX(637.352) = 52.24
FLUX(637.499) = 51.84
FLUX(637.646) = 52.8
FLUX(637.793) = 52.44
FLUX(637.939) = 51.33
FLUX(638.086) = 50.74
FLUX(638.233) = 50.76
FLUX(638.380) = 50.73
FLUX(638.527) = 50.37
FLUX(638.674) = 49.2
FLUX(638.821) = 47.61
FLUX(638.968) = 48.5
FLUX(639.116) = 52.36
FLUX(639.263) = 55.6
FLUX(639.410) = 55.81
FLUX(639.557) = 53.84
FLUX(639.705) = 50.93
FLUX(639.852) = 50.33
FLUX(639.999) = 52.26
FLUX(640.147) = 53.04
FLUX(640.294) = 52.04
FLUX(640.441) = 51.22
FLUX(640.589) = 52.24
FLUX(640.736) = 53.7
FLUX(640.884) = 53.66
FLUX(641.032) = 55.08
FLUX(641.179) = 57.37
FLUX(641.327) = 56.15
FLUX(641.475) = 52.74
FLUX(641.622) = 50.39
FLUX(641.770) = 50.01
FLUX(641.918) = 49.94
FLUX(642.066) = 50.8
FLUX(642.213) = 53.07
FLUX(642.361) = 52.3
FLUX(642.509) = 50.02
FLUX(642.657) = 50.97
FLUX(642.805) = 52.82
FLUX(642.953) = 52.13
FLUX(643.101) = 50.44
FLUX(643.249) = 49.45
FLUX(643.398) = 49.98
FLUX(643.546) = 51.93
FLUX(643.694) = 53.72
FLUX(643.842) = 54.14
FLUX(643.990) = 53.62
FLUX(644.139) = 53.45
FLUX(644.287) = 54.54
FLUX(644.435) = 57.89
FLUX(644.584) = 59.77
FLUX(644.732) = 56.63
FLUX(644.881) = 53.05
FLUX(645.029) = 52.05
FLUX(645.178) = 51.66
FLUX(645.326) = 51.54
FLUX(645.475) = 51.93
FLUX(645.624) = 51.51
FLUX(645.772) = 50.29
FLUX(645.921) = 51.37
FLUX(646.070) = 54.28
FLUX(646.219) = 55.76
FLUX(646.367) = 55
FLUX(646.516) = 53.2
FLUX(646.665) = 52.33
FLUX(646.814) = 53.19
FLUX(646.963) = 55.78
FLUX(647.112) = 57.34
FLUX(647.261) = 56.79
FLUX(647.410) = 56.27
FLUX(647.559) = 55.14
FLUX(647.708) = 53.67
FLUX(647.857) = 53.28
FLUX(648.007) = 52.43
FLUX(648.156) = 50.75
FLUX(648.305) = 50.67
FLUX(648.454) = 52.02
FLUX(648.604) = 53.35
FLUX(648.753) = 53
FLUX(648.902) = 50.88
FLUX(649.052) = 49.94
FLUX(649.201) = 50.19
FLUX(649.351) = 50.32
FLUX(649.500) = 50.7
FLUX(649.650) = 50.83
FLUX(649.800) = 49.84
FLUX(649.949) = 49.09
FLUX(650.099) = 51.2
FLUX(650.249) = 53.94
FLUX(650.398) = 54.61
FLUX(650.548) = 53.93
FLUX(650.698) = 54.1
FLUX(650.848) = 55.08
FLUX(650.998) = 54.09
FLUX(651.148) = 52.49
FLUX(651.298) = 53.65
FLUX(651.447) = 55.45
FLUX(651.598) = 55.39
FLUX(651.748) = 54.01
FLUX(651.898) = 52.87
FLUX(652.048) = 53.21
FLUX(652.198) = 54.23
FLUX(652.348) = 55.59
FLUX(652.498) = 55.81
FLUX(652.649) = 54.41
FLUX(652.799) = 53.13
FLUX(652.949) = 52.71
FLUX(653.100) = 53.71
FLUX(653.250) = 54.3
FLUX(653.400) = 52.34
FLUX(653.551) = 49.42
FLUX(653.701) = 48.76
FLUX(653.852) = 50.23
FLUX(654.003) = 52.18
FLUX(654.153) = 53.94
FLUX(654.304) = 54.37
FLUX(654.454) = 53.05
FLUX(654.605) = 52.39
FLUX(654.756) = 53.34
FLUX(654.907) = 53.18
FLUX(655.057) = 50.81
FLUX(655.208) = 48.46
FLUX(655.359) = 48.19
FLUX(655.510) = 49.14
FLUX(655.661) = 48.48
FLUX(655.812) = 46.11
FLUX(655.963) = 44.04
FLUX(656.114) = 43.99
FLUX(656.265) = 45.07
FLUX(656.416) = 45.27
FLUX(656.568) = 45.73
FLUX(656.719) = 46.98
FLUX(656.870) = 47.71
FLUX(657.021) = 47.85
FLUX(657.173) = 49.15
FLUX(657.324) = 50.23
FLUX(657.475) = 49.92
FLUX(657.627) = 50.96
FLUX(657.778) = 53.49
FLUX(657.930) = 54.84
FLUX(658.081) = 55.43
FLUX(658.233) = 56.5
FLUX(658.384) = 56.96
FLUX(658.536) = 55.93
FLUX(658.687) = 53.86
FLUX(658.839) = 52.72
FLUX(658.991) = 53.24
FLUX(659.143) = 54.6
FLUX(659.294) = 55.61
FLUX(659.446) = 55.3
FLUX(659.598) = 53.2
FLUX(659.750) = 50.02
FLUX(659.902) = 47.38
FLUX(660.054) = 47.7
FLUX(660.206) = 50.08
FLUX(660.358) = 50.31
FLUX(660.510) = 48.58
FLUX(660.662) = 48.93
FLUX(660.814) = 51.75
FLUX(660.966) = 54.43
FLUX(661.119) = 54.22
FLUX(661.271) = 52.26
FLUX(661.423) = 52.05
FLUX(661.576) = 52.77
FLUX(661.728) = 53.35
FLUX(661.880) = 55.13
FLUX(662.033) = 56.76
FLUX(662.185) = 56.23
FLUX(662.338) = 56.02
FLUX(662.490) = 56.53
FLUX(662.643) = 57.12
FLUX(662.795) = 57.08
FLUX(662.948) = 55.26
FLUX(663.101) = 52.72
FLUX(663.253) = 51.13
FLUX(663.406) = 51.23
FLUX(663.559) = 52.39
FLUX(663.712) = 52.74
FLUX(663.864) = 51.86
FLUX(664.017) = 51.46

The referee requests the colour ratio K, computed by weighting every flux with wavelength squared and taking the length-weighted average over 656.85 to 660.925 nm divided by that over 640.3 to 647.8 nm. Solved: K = 1.02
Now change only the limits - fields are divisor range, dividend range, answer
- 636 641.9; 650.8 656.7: 1.04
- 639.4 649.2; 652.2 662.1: 1.01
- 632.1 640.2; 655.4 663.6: 1.08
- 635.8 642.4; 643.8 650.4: 1.05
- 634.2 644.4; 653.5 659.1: 1.03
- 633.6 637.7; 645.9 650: 1.06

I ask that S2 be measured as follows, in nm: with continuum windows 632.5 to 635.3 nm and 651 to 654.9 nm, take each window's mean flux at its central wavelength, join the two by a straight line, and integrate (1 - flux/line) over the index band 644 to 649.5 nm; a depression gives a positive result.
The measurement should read -0.06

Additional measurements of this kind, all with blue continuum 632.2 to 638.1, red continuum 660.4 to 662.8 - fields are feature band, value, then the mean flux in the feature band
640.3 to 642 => -0.024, 52.9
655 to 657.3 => 0.267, 47.2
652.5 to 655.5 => 0.063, 52.1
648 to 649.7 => 0.051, 51.2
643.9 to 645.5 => -0.055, 54.3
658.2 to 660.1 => 0.010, 53.3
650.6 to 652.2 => -0.032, 54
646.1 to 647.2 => -0.043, 54.7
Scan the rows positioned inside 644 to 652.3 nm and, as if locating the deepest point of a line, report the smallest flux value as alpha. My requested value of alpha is 49.09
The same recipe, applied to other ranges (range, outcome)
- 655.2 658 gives 43.99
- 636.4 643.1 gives 47.61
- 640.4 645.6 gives 49.45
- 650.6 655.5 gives 48.19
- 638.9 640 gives 48.5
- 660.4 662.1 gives 48.58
